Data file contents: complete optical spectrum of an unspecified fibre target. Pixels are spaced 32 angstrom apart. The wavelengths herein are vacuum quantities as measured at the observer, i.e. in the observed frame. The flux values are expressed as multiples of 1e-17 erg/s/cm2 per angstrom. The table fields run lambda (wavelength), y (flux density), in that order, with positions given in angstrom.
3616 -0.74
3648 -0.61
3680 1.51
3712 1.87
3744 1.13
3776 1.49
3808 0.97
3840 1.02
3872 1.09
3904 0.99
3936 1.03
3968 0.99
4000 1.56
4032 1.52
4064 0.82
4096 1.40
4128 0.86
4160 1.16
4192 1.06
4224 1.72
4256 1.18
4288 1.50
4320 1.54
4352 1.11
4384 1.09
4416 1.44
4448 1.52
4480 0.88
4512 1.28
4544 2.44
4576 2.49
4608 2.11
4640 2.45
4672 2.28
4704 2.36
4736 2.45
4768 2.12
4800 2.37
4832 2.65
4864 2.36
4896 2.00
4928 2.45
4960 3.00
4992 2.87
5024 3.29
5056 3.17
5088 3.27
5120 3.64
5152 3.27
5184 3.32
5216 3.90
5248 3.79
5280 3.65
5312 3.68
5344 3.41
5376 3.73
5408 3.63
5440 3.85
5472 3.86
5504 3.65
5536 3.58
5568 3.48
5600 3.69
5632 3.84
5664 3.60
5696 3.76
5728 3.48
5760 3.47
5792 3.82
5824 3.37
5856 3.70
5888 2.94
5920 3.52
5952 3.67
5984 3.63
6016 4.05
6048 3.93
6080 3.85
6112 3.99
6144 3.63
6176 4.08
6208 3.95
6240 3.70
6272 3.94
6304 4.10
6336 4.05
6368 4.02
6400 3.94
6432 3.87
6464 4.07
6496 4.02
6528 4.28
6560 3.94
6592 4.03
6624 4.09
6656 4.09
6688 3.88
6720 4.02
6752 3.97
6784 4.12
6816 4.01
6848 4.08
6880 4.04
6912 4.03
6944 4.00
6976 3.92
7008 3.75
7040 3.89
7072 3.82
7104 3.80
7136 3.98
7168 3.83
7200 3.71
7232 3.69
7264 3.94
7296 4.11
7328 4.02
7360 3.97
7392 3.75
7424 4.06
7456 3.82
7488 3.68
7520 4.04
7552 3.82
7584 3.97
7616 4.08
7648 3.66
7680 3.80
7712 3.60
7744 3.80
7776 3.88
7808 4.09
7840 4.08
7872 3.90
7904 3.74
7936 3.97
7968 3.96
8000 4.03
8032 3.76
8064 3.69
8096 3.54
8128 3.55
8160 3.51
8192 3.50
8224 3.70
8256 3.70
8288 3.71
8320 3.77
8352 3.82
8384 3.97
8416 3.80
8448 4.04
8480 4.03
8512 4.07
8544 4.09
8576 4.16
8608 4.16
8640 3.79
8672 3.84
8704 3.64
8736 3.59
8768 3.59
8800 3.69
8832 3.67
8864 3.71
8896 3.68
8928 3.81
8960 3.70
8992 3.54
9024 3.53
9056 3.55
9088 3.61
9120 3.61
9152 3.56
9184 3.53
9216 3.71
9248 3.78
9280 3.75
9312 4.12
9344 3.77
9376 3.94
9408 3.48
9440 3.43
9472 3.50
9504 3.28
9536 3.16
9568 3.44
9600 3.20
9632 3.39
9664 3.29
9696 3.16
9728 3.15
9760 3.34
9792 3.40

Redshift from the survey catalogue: 0.137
